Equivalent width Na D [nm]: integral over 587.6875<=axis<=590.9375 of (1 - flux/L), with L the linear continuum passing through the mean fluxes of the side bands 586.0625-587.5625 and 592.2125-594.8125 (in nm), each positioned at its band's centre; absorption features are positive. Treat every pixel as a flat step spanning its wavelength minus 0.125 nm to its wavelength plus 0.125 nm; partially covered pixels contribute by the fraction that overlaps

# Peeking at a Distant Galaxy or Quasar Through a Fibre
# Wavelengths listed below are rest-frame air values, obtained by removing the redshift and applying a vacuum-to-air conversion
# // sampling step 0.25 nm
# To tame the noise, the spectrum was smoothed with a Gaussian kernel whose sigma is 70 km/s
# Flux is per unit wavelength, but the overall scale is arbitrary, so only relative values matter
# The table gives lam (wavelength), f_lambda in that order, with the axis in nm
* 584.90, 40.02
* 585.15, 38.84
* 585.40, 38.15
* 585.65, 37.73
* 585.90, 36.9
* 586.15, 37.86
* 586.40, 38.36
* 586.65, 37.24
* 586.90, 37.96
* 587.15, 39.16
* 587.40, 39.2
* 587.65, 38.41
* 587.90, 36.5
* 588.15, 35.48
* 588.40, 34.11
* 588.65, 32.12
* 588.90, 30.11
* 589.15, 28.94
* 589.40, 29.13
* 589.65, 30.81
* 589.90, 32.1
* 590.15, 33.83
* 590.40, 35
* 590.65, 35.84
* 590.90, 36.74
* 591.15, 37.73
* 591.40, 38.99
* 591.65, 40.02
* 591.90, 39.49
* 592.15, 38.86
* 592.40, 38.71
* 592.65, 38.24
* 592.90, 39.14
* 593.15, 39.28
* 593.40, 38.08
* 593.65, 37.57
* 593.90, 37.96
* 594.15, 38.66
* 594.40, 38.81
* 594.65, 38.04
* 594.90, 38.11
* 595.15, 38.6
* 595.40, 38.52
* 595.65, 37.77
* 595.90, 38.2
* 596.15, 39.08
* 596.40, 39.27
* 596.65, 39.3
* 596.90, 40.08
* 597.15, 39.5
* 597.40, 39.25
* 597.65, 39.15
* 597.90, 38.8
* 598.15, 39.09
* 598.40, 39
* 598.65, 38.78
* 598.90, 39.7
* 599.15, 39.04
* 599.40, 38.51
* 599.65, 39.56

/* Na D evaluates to 0.44 nm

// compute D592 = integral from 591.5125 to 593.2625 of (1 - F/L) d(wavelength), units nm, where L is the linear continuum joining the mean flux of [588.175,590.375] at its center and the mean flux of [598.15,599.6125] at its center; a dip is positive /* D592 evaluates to -0.26 nm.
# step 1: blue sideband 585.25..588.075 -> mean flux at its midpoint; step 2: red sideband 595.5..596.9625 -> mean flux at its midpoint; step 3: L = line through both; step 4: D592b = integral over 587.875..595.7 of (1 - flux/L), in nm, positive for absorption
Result 0.431 nm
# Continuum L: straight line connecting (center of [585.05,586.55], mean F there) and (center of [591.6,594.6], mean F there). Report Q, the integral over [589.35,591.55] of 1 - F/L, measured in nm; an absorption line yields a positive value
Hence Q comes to 0.21 nm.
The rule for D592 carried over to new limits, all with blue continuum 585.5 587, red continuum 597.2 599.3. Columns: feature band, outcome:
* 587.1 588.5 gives 0.03 nm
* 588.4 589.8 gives 0.27 nm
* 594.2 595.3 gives 0.01 nm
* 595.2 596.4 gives 0.01 nm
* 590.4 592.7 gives 0.01 nm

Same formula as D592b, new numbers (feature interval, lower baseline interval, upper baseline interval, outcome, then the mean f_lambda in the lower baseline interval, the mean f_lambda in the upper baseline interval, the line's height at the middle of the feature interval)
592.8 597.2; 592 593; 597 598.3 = 0.03 nm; 38.7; 39.2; 39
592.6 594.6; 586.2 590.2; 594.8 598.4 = -0.06 nm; 34.7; 38.9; 37.4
